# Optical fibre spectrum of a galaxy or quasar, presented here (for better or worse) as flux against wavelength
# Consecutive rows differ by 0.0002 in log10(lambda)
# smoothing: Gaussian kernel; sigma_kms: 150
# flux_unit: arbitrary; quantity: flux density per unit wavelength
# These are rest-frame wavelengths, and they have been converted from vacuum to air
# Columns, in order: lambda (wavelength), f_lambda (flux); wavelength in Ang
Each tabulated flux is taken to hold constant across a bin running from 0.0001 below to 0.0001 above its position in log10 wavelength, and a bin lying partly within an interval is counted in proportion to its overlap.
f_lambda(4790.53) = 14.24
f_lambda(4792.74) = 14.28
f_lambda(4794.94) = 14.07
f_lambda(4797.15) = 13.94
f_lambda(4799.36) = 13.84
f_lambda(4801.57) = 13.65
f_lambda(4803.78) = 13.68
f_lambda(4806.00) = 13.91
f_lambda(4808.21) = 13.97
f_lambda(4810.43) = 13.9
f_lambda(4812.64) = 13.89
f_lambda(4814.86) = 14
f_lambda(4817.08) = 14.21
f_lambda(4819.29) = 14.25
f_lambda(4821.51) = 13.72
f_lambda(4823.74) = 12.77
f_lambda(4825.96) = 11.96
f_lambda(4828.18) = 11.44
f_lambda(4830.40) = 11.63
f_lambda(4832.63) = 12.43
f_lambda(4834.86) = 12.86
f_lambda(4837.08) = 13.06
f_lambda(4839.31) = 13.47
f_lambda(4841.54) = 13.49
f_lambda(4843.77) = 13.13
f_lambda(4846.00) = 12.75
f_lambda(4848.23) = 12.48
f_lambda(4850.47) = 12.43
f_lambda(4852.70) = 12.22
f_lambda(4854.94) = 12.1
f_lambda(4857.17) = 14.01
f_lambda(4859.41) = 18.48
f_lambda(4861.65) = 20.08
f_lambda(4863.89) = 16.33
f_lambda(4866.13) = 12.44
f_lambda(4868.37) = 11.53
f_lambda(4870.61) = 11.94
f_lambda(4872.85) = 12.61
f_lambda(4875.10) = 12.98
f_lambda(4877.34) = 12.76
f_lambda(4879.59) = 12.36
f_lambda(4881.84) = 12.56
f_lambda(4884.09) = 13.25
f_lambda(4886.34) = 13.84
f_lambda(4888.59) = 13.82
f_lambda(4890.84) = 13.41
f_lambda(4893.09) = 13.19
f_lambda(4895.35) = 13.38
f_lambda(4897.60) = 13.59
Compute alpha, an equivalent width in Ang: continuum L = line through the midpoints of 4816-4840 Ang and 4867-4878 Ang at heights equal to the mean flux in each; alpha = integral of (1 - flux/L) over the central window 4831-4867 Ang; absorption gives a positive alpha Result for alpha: -3.5 Ang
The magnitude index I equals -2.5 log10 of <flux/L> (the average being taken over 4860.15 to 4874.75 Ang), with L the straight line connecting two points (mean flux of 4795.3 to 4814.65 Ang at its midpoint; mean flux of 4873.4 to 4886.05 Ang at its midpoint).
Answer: -0.09 mag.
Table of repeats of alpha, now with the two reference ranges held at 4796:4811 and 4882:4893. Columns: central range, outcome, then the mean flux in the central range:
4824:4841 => 1.5 Ang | 12.5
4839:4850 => 0.5 Ang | 13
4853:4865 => -2.1 Ang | 15.9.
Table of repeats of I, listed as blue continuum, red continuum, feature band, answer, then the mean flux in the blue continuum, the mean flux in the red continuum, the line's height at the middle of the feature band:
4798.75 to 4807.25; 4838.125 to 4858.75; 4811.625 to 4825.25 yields -0.02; 13.8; 13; 13.5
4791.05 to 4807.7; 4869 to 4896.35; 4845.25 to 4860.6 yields -0.02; 13.9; 13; 13.3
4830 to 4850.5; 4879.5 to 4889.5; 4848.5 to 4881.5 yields -0.05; 12.8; 13.2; 13.1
